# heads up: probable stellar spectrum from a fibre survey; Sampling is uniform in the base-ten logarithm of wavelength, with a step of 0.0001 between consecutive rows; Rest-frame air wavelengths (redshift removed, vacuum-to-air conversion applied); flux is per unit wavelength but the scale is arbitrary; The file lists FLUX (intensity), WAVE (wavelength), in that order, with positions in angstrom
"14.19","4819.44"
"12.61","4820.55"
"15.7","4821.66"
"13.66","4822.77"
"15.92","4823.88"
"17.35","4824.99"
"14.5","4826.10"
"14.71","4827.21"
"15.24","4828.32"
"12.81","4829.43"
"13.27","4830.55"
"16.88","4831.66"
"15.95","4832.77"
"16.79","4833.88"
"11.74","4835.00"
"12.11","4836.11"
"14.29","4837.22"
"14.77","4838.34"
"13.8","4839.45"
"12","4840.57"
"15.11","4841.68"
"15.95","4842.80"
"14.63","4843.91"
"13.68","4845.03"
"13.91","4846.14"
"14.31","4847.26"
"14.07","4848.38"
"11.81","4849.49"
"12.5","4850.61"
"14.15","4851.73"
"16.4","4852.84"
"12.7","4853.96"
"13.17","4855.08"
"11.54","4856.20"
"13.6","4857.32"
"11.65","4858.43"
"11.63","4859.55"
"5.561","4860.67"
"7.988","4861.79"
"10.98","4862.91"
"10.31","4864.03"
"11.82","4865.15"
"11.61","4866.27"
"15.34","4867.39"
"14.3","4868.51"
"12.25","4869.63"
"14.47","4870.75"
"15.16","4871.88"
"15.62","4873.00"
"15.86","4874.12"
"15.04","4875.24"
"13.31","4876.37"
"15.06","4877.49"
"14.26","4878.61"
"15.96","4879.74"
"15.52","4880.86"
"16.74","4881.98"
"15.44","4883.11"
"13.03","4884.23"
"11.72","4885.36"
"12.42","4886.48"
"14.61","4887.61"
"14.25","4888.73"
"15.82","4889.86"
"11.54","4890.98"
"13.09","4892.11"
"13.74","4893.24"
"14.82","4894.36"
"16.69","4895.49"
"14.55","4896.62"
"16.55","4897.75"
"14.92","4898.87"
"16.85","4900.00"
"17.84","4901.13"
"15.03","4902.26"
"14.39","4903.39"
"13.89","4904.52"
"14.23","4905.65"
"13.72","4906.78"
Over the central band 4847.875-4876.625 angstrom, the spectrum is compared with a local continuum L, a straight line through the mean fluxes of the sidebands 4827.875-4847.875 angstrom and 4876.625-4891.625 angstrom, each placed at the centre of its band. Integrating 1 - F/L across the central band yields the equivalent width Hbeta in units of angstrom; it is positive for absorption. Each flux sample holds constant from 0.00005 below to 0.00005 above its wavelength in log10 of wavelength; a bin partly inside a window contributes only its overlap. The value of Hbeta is 3.0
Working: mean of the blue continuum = 14.3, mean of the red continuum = 14.3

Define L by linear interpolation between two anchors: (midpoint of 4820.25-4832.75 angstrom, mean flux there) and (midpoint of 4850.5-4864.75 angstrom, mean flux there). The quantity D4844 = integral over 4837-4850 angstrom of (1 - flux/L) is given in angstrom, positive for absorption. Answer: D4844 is -0.9 angstrom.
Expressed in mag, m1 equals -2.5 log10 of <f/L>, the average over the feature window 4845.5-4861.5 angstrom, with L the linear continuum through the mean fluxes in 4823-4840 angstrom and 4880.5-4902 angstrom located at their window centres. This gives 0.17 mag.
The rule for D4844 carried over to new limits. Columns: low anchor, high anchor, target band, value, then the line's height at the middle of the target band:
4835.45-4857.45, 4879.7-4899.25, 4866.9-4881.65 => -0.6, 14.2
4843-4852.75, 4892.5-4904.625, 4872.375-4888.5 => 0.3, 14.9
